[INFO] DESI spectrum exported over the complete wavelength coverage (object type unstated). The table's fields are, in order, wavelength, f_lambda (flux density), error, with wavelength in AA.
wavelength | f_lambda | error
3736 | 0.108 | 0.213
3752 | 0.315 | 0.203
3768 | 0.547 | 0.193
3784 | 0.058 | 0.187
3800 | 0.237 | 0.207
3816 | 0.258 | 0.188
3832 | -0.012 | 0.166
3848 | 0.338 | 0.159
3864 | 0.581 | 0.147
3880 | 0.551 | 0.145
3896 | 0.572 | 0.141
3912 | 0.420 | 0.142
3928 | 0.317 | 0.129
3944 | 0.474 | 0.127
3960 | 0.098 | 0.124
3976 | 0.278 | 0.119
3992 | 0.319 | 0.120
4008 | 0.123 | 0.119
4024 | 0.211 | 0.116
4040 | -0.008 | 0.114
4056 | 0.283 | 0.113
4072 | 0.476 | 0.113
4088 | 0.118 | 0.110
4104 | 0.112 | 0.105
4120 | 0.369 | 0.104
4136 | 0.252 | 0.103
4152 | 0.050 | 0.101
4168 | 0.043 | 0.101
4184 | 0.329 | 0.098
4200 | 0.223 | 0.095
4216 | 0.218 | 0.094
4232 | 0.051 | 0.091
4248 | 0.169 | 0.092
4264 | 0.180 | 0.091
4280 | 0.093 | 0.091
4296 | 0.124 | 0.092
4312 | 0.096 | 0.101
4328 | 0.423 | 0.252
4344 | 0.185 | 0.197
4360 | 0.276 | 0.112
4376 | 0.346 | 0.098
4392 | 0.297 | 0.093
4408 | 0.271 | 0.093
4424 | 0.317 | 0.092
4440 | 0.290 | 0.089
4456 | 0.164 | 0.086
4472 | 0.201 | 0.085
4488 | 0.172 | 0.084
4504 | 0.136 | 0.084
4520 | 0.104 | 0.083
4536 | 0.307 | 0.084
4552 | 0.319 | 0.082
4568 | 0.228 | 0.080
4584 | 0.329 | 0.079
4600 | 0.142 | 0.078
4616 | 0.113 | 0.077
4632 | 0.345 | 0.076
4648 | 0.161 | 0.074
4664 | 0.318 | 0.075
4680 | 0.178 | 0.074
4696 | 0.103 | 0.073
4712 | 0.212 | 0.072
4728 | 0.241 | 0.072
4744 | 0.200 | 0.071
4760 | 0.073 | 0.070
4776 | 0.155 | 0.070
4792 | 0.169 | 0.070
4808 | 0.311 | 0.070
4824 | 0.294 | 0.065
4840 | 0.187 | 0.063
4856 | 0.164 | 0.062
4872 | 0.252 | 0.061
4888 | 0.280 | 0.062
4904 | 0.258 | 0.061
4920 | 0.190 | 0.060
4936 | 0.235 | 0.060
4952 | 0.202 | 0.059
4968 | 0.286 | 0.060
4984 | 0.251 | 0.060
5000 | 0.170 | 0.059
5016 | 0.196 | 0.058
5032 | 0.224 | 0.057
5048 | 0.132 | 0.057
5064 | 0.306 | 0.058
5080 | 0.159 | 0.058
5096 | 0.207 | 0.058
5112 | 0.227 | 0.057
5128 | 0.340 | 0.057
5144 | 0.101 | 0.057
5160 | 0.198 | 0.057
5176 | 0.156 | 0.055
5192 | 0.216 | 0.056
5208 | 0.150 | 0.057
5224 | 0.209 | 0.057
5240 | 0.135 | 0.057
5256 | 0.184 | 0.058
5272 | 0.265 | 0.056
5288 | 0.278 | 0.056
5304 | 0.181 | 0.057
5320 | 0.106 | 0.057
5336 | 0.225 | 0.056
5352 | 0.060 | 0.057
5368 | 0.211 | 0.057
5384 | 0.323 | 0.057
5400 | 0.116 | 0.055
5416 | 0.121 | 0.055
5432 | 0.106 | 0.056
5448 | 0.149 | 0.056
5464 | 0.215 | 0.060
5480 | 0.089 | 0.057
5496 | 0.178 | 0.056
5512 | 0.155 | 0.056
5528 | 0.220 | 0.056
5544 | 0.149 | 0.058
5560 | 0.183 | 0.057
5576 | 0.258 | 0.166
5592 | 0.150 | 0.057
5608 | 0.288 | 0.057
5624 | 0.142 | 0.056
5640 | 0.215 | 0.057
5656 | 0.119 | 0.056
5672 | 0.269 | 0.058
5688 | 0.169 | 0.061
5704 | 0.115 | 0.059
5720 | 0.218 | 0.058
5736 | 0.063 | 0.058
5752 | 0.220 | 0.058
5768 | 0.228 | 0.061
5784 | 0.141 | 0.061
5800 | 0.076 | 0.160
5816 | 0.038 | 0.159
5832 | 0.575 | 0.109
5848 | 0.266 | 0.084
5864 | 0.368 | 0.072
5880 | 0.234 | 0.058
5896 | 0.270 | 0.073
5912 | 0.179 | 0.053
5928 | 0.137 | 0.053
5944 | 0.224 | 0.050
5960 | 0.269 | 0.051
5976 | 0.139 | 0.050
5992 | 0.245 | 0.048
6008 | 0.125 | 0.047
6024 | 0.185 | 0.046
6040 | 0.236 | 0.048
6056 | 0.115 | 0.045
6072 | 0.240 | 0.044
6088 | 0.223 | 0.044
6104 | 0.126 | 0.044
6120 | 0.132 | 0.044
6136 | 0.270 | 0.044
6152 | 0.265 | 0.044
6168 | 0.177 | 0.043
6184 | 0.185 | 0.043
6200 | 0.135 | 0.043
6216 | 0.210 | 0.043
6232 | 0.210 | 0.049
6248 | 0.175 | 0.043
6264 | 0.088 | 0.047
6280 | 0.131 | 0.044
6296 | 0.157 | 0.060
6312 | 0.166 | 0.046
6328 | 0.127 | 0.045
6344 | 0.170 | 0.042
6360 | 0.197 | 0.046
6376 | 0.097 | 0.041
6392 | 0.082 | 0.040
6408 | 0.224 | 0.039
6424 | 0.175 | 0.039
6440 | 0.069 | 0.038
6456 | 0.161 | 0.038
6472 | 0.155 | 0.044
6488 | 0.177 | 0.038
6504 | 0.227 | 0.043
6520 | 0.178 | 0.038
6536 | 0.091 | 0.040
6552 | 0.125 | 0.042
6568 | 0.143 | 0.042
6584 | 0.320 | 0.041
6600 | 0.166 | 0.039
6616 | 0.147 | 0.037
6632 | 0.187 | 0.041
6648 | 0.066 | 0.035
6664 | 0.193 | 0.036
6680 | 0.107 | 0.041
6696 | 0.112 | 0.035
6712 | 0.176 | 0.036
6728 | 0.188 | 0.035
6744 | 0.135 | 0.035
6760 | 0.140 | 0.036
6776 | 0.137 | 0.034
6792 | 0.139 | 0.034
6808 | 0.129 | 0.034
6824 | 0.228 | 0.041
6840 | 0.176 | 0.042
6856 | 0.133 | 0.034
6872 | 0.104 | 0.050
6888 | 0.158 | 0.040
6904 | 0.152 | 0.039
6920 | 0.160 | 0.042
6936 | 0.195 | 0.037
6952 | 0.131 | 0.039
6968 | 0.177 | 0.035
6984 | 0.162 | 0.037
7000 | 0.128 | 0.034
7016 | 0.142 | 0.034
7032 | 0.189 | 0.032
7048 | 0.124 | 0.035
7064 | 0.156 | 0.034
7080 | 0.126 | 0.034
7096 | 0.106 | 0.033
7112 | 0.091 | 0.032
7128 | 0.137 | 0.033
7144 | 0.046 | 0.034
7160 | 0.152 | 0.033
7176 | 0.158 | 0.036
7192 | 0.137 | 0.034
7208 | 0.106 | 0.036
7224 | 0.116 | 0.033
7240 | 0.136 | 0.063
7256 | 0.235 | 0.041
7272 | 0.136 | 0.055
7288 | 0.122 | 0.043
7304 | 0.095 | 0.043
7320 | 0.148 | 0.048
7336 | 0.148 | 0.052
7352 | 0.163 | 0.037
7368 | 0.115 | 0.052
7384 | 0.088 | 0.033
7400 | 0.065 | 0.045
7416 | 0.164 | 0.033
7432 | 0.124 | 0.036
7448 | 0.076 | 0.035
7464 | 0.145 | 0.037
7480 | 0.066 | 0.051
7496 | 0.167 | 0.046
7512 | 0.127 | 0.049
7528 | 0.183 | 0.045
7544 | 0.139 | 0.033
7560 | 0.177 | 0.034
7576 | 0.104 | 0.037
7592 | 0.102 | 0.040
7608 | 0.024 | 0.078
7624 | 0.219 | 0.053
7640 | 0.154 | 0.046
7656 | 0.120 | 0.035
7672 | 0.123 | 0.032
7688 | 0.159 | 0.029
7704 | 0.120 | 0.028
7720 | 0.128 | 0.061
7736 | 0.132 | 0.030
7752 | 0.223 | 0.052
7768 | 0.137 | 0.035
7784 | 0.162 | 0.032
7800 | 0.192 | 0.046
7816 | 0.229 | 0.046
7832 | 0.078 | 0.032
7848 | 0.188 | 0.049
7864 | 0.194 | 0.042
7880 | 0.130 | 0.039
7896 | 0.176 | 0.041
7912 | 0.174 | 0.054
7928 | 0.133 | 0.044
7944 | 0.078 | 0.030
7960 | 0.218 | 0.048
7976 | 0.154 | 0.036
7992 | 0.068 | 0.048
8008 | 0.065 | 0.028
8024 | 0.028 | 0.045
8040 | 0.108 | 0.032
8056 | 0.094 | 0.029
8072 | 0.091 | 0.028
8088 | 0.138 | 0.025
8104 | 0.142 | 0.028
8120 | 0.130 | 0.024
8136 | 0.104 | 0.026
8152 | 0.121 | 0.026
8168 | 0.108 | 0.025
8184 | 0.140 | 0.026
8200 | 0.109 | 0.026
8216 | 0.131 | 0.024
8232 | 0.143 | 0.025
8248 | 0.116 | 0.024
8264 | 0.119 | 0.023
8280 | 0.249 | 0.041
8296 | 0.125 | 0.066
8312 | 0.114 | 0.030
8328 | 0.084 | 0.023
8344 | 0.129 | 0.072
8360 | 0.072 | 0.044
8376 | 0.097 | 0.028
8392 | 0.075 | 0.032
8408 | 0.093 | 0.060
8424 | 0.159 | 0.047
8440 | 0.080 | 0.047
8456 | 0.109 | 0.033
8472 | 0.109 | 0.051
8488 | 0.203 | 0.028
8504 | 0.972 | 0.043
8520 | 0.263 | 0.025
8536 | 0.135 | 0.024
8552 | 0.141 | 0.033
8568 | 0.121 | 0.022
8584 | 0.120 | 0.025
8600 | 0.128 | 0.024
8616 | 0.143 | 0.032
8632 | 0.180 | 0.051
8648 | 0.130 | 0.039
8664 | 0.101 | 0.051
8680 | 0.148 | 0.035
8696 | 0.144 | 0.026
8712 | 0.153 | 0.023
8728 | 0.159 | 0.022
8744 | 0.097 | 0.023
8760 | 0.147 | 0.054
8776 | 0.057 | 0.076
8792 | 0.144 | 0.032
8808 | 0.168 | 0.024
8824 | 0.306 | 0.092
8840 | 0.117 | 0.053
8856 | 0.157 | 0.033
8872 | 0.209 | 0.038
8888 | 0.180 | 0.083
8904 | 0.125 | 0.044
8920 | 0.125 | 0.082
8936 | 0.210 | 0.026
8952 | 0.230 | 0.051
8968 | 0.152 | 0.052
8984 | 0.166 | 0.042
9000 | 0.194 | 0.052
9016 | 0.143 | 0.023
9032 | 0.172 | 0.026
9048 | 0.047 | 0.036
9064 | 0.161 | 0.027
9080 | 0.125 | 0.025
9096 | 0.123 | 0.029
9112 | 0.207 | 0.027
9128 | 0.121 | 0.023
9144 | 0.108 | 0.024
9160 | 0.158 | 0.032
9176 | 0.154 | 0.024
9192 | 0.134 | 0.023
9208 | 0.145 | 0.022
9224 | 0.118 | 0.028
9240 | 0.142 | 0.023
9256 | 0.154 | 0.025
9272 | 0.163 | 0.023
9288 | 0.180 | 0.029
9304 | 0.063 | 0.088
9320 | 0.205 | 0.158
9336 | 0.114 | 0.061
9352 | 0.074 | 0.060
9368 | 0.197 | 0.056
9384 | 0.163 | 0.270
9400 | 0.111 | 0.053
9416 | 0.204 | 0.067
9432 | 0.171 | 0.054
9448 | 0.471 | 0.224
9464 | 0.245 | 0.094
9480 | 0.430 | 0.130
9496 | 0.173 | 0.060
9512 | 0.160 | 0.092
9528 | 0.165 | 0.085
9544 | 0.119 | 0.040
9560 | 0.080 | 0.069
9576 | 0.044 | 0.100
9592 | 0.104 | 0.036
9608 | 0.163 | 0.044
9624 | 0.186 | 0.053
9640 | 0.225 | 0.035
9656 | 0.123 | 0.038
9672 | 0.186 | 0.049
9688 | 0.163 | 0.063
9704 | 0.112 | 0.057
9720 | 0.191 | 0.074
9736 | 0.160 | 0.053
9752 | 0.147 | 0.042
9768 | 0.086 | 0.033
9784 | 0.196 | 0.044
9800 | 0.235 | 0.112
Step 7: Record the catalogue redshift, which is 1.28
